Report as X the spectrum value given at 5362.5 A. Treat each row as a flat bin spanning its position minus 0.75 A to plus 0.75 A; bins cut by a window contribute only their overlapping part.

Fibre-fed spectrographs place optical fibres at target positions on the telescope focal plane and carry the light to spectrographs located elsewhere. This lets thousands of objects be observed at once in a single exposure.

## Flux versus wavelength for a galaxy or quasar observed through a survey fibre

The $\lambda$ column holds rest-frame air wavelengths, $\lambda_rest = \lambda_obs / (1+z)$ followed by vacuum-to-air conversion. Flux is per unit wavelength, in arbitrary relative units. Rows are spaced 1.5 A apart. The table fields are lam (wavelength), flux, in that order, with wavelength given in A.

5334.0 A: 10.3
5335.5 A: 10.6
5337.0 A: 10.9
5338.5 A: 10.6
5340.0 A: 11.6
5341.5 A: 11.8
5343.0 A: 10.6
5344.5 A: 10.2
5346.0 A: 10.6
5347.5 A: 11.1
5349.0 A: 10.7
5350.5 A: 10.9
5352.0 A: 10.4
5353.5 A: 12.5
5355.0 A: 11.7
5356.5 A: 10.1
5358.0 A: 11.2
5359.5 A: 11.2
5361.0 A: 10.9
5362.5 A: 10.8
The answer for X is 10.8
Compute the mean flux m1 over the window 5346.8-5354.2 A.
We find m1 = 11.1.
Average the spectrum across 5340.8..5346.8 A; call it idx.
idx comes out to 10.8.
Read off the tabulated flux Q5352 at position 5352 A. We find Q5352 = 10.4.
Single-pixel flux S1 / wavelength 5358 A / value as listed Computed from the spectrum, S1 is 11.2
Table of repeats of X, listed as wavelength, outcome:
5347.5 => 11.1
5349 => 10.7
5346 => 10.6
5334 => 10.3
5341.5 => 11.8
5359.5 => 11.2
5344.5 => 10.2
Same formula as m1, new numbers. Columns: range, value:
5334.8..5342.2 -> 11.1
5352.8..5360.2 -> 11.3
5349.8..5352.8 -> 10.7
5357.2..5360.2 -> 11.2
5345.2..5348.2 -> 10.8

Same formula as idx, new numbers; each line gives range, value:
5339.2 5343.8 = 11.3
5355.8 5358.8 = 10.7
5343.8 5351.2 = 10.7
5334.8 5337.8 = 10.8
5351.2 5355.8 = 11.5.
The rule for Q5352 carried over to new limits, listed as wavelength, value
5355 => 11.7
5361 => 10.9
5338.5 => 10.6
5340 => 11.6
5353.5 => 12.5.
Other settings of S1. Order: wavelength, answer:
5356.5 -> 10.1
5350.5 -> 10.9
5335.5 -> 10.6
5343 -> 10.6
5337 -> 10.9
